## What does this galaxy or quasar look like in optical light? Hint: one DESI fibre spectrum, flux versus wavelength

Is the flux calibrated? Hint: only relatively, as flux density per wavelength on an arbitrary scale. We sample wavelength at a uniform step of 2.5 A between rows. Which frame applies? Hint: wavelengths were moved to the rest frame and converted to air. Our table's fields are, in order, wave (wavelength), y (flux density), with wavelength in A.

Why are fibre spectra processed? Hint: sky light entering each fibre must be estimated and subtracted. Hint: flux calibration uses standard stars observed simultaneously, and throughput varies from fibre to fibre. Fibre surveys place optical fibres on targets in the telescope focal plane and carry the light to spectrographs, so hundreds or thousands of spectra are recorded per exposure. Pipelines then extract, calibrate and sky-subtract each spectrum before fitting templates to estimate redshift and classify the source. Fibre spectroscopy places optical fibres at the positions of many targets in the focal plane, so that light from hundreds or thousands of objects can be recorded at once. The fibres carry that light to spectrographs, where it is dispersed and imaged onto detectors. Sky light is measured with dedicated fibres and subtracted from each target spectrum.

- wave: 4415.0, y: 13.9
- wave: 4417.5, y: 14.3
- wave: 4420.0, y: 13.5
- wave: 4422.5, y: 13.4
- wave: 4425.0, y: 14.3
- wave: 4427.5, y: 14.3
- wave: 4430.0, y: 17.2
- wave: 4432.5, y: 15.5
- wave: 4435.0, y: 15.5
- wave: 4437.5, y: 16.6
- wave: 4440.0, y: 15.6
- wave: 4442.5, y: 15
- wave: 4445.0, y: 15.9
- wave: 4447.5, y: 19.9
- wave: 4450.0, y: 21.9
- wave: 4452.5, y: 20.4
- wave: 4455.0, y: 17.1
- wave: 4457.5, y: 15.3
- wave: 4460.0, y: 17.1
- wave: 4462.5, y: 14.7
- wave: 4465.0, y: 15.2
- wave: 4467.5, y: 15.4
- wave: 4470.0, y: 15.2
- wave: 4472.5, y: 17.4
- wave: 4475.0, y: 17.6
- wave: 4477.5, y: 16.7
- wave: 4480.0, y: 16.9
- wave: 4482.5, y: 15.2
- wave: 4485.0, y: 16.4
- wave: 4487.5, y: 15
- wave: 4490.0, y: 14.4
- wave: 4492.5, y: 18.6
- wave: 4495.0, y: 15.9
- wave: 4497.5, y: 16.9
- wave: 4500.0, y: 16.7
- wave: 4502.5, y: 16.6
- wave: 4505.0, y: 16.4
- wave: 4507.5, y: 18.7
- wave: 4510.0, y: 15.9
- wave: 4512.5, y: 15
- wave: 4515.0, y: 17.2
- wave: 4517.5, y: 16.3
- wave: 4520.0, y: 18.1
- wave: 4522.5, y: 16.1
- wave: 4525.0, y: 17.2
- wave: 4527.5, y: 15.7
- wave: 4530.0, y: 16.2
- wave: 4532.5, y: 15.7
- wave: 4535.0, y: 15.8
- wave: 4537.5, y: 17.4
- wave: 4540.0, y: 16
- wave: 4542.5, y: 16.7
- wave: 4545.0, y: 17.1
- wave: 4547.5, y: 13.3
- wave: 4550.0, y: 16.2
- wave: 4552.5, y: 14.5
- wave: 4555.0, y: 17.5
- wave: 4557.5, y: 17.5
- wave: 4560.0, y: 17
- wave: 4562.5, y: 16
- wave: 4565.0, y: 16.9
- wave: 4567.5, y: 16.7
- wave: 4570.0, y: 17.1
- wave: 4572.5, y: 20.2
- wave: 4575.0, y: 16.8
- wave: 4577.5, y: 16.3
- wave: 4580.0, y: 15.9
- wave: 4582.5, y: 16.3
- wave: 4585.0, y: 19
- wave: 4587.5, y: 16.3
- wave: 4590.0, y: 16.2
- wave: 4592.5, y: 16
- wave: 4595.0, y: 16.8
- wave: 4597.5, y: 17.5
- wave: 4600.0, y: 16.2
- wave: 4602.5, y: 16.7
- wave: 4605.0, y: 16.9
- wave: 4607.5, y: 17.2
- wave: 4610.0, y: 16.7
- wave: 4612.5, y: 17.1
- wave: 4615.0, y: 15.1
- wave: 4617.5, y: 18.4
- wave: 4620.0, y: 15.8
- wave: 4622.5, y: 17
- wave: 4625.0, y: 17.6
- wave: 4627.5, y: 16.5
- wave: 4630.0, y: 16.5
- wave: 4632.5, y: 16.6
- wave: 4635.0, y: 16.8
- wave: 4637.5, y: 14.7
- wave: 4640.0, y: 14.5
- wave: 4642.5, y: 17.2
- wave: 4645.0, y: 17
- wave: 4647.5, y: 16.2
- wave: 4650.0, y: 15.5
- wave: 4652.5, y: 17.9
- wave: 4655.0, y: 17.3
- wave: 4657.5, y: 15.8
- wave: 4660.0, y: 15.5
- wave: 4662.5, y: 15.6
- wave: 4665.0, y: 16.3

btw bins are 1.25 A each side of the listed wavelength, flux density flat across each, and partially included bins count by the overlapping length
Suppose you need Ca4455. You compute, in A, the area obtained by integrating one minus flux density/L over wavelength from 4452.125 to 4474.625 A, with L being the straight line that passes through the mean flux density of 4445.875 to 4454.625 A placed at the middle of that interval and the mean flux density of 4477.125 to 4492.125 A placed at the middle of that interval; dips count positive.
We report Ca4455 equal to 2.7 A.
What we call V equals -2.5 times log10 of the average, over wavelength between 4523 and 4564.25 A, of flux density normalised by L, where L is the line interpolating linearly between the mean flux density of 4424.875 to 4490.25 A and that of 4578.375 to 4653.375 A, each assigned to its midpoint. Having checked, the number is 0.02 mag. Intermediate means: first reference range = 16.4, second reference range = 16.6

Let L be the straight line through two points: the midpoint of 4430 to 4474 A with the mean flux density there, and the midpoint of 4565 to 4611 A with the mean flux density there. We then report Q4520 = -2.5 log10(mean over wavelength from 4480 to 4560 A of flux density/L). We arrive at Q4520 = 0.03 mag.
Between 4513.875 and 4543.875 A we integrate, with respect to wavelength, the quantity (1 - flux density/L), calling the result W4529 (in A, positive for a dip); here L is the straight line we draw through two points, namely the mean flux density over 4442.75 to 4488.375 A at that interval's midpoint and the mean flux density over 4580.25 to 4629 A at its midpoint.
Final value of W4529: 0.5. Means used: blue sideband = 16.8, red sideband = 16.8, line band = 16.5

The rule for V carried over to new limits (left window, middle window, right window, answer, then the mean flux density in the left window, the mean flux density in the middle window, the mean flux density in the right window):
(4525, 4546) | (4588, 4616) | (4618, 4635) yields 0.00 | 16.4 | 16.6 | 16.8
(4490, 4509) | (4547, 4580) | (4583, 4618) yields 0.01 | 16.9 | 16.7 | 16.8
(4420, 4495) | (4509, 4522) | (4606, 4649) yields -0.01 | 16.3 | 16.5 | 16.5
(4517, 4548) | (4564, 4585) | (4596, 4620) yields -0.03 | 16.3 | 17.1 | 16.8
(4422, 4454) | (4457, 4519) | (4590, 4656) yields 0.02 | 16.7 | 16.3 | 16.6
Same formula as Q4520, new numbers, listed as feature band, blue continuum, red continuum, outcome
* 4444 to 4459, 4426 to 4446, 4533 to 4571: -0.17 mag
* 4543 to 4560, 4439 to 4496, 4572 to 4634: 0.04 mag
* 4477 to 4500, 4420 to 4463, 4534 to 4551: 0.00 mag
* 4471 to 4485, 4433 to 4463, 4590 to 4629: 0.02 mag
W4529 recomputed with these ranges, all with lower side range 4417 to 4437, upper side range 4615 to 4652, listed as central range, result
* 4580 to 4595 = -0.6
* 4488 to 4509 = -1.8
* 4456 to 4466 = -0.3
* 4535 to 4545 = -0.6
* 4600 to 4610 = -0.4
